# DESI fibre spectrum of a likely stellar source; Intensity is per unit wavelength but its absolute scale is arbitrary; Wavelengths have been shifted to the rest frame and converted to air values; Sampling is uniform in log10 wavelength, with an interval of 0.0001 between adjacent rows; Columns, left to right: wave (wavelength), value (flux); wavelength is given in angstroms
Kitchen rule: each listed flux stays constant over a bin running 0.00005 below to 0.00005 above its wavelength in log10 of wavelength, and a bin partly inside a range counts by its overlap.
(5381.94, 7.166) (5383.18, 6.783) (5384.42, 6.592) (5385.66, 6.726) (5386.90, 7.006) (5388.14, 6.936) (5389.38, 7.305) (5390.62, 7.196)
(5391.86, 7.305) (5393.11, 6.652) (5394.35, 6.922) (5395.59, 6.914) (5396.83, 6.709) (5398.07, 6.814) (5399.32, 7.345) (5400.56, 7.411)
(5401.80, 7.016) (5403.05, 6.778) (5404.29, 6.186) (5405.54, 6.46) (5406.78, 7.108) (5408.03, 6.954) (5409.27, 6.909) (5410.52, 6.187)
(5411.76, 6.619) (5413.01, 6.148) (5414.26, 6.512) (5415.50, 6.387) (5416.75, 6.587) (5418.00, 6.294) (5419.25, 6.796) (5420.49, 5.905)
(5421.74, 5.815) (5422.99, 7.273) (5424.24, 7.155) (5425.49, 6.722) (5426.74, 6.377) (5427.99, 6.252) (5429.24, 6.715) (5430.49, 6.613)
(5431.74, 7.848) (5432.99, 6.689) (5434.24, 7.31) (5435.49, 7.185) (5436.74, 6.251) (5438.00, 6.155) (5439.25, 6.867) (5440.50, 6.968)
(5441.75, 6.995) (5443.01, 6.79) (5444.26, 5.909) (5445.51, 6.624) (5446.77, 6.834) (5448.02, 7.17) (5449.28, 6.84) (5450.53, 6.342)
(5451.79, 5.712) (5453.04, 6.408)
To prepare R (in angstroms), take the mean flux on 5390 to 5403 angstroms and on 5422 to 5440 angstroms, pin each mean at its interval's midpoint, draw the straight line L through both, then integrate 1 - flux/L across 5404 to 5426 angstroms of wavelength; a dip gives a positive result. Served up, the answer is 1.07 angstroms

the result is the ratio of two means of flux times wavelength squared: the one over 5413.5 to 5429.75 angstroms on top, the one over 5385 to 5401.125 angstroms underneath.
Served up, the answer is 0.9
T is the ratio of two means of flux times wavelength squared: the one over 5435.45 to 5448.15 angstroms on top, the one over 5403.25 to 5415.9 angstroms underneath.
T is 1.03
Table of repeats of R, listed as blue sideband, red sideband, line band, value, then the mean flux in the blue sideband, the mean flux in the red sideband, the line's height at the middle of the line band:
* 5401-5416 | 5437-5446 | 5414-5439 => -0.1 angstroms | 6.62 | 6.6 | 6.61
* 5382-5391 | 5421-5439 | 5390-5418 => 0.4 angstroms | 6.94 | 6.74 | 6.86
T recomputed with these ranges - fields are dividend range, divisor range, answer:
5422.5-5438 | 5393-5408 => 1.01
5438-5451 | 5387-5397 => 0.98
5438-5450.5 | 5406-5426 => 1.03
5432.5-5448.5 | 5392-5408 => 1.00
